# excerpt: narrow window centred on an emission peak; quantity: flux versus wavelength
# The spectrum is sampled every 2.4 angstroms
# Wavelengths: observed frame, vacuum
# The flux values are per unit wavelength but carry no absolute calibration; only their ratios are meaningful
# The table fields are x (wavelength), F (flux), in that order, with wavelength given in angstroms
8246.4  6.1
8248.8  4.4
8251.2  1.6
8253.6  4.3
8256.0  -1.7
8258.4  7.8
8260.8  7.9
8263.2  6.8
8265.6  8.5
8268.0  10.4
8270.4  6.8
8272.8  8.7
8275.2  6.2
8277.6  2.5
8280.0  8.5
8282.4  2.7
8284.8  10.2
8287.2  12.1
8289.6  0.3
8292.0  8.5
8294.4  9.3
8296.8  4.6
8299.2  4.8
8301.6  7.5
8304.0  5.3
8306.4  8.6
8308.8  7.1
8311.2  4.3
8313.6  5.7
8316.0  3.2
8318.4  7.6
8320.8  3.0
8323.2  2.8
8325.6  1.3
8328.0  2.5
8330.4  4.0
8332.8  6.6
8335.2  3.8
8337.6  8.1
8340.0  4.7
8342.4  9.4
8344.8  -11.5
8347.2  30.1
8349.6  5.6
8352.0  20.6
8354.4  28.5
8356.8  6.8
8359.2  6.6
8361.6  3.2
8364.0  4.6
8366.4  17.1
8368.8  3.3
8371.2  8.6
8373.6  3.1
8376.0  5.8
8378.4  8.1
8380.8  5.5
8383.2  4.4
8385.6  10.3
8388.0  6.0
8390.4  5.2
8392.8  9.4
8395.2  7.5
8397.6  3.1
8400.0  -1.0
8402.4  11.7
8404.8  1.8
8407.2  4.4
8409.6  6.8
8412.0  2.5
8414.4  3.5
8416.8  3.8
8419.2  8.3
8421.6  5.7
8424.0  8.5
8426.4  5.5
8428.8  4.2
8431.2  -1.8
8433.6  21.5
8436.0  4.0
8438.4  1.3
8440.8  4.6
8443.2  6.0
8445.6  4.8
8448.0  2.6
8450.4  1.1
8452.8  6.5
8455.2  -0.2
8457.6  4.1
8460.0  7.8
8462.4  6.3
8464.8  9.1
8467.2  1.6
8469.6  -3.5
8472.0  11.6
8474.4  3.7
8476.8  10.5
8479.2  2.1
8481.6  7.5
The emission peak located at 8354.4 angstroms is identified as Hgamma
